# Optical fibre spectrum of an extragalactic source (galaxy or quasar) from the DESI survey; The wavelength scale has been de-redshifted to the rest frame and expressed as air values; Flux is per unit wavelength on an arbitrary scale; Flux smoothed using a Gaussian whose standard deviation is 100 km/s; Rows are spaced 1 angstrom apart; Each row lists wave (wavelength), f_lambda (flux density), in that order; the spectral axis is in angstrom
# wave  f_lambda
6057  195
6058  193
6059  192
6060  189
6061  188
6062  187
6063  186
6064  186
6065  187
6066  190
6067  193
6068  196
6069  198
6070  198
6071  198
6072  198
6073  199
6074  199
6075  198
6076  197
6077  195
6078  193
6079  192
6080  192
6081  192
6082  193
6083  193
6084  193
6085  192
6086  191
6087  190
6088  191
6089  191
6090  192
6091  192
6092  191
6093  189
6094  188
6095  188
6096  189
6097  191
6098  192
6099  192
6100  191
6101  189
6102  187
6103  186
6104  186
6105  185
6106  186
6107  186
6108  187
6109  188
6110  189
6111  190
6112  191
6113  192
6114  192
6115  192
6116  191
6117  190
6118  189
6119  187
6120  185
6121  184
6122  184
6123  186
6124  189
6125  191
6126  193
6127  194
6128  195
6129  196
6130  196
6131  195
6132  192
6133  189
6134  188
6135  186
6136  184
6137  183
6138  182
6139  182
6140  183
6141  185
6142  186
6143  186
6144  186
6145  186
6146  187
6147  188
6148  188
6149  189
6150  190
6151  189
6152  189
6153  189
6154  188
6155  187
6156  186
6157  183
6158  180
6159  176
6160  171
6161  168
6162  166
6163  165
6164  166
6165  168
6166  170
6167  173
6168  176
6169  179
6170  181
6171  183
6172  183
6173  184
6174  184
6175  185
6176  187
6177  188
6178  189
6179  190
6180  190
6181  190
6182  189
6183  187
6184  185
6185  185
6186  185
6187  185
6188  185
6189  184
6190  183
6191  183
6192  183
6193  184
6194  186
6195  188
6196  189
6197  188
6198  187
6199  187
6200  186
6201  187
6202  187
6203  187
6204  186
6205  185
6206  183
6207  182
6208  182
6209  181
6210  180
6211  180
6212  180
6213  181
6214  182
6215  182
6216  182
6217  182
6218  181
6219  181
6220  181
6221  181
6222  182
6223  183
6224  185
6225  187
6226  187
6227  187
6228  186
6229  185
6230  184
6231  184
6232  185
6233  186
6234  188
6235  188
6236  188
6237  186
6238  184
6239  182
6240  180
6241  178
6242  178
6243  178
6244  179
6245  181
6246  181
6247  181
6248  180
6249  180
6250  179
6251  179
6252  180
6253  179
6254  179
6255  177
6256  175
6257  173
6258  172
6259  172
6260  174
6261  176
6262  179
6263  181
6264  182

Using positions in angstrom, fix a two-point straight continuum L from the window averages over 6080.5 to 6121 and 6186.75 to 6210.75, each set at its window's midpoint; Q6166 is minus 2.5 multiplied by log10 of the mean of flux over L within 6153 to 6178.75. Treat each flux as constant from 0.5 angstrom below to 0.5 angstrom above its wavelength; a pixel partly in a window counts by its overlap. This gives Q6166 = 0.04 mag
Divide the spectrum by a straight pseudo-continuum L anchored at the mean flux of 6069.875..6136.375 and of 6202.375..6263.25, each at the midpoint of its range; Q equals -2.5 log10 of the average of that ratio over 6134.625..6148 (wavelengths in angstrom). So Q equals 0.02 mag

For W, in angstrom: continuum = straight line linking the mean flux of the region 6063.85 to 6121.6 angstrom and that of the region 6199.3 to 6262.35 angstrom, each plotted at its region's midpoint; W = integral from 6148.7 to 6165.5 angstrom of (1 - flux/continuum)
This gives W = 0.7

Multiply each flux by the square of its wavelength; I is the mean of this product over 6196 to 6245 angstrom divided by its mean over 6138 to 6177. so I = 1.03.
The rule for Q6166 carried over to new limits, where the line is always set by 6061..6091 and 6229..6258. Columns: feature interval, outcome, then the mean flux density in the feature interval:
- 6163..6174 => 0.061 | 176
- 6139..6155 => 0.005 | 187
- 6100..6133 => 0.004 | 189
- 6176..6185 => -0.016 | 188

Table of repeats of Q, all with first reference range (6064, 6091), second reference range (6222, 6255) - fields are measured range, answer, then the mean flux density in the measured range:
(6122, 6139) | 0.00 mag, 190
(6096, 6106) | 0.02 mag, 189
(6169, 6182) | 0.01 mag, 186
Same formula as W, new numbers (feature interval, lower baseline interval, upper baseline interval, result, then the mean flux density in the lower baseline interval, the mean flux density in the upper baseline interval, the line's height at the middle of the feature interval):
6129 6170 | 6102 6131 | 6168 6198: 1.0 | 189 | 185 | 187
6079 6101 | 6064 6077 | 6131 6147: 0.2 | 196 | 186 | 193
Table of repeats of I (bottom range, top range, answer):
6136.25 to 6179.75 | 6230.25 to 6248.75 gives 1.03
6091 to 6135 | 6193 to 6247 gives 1.00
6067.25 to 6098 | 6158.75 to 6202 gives 0.97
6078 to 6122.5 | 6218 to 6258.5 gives 1.00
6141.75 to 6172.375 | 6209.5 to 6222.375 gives 1.02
